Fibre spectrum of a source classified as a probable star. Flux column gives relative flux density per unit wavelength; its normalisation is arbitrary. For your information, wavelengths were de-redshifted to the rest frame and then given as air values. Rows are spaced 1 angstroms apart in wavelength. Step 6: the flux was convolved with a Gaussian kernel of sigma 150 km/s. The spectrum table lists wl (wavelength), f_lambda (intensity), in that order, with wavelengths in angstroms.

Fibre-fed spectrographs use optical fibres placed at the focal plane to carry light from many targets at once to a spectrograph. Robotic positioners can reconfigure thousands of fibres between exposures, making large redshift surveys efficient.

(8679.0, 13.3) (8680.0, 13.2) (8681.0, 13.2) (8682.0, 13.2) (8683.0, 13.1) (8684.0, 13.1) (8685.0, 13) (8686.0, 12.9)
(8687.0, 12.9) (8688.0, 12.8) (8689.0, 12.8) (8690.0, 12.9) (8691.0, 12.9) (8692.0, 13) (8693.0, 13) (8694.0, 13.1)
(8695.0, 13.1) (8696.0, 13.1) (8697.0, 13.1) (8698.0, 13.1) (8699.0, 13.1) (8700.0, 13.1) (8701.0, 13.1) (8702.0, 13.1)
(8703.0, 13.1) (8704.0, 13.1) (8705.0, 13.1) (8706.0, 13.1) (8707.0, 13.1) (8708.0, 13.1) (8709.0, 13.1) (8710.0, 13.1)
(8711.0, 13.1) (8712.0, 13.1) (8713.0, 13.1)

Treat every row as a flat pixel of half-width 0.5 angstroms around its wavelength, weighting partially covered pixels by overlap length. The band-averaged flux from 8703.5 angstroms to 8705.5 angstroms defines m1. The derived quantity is 13.1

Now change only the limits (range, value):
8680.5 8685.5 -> 13.1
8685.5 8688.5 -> 12.9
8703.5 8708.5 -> 13.1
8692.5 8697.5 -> 13.1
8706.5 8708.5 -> 13.1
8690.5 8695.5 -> 13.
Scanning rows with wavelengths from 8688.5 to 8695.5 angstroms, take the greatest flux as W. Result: 13.1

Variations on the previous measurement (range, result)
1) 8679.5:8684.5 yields 13.2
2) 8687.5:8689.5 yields 12.8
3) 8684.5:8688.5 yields 13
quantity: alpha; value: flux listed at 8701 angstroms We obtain 13.1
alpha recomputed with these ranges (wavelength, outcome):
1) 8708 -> 13.1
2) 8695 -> 13.1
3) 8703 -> 13.1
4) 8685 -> 13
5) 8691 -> 12.9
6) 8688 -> 12.8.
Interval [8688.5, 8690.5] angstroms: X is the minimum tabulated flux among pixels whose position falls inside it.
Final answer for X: 12.8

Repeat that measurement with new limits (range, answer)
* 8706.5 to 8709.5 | 13.1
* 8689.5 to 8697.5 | 12.9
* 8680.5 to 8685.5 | 13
